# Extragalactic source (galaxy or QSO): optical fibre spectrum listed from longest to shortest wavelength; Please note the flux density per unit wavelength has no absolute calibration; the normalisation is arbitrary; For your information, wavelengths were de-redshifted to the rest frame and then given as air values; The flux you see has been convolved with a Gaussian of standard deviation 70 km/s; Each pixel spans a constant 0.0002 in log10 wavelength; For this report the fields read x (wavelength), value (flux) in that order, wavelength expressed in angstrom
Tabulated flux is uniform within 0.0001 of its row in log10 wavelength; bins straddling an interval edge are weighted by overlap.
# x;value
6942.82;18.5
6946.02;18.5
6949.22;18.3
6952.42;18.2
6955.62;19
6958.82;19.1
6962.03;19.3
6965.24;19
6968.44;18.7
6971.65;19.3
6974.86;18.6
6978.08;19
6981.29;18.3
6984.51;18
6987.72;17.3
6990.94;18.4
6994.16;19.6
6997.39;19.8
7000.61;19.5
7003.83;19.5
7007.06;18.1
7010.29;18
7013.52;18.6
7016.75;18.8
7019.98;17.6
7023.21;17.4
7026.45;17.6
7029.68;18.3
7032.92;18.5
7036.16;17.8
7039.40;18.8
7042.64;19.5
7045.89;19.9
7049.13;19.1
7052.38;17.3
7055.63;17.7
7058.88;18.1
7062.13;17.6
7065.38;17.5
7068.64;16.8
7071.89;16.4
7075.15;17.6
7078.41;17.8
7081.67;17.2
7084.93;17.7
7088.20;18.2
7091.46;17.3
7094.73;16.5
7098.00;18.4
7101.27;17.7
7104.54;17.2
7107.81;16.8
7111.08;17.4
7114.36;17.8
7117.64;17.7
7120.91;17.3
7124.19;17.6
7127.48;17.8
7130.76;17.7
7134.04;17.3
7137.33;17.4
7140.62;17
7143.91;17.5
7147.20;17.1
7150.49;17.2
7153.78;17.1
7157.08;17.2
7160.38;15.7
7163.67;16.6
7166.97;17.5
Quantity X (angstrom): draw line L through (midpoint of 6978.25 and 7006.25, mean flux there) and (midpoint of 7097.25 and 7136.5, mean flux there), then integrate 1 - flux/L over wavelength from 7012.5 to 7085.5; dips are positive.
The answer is 1.0 angstrom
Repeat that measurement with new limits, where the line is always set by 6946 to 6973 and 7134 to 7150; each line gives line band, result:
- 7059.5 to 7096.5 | 0.9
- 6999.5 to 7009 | -0.3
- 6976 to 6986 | 0.1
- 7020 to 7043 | 0.1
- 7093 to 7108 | 0.2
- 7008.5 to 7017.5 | 0.0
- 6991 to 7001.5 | -0.5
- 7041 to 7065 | -0.5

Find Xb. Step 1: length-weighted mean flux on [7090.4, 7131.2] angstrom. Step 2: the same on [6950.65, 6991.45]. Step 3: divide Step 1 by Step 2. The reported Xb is 0.9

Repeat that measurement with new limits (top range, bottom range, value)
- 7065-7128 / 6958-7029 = 0.94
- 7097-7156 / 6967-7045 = 0.94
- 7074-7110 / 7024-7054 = 0.95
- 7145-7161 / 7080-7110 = 0.97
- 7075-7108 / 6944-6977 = 0.93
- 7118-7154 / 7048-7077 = 0.99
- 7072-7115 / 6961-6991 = 0.94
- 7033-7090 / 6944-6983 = 0.96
